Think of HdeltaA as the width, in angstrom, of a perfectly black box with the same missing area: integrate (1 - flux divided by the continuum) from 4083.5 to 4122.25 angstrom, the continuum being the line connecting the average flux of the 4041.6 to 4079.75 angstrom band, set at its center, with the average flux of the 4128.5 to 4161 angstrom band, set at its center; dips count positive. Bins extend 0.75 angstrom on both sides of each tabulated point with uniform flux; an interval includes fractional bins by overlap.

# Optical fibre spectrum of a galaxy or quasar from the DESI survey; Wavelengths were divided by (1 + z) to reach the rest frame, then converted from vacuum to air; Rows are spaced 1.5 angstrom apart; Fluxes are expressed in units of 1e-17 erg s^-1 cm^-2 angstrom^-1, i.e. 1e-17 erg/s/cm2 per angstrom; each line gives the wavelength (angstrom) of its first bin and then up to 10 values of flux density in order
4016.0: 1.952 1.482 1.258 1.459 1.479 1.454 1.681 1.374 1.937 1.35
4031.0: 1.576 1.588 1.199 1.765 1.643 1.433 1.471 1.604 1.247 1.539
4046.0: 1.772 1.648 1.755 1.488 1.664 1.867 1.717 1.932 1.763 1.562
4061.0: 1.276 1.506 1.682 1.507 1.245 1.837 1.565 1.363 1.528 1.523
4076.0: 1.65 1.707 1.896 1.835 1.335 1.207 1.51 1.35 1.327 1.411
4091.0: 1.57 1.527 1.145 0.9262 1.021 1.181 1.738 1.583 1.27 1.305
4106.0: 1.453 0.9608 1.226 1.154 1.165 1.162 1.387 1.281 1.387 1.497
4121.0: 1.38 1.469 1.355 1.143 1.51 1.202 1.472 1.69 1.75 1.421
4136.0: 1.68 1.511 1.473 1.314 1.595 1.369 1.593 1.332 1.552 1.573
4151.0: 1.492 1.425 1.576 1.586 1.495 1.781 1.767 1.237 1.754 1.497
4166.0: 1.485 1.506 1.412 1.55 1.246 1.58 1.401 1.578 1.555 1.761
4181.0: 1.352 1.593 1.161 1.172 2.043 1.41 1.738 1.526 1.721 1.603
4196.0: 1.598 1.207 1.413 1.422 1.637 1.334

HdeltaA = 6.3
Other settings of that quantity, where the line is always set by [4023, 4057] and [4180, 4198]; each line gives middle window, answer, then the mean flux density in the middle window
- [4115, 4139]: 1.6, 1.45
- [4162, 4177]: 0.3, 1.5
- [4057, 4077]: 0.4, 1.55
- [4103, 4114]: 2.5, 1.21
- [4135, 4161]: 0.1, 1.53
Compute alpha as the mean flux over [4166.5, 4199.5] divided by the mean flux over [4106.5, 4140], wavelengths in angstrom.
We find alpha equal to 1.09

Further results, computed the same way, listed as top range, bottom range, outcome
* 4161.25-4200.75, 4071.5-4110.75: 1.08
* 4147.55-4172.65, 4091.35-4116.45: 1.20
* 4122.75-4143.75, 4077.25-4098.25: 1.05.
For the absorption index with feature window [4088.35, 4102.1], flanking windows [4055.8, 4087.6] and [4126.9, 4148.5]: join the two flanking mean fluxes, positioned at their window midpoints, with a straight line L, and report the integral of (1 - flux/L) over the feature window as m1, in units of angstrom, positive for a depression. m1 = 1.7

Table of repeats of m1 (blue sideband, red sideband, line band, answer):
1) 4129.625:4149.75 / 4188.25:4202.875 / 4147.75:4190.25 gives 0.07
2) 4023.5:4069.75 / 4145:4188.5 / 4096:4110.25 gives 2.39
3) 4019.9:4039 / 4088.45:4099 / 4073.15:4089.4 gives -2.67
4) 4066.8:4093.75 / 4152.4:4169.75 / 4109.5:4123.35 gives 1.93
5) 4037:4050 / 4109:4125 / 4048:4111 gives -1.50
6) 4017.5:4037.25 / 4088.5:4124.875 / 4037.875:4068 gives -2.83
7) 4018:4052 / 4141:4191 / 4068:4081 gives -1.01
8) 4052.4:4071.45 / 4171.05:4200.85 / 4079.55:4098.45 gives 2.89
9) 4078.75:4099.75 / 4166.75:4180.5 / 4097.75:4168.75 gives 0.10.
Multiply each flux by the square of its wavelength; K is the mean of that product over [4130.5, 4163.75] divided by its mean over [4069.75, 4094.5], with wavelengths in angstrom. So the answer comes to 1.06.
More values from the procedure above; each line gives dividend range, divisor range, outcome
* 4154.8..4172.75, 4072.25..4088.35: 1.03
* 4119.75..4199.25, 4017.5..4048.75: 1.05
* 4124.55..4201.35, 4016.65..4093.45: 1.02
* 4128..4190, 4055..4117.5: 1.10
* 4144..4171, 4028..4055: 1.03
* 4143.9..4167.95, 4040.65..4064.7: 1.00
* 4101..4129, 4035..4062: 0.84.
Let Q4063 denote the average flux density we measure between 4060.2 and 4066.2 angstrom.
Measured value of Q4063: 1.49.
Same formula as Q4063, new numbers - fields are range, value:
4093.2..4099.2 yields 1.07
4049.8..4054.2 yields 1.67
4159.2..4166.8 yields 1.55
